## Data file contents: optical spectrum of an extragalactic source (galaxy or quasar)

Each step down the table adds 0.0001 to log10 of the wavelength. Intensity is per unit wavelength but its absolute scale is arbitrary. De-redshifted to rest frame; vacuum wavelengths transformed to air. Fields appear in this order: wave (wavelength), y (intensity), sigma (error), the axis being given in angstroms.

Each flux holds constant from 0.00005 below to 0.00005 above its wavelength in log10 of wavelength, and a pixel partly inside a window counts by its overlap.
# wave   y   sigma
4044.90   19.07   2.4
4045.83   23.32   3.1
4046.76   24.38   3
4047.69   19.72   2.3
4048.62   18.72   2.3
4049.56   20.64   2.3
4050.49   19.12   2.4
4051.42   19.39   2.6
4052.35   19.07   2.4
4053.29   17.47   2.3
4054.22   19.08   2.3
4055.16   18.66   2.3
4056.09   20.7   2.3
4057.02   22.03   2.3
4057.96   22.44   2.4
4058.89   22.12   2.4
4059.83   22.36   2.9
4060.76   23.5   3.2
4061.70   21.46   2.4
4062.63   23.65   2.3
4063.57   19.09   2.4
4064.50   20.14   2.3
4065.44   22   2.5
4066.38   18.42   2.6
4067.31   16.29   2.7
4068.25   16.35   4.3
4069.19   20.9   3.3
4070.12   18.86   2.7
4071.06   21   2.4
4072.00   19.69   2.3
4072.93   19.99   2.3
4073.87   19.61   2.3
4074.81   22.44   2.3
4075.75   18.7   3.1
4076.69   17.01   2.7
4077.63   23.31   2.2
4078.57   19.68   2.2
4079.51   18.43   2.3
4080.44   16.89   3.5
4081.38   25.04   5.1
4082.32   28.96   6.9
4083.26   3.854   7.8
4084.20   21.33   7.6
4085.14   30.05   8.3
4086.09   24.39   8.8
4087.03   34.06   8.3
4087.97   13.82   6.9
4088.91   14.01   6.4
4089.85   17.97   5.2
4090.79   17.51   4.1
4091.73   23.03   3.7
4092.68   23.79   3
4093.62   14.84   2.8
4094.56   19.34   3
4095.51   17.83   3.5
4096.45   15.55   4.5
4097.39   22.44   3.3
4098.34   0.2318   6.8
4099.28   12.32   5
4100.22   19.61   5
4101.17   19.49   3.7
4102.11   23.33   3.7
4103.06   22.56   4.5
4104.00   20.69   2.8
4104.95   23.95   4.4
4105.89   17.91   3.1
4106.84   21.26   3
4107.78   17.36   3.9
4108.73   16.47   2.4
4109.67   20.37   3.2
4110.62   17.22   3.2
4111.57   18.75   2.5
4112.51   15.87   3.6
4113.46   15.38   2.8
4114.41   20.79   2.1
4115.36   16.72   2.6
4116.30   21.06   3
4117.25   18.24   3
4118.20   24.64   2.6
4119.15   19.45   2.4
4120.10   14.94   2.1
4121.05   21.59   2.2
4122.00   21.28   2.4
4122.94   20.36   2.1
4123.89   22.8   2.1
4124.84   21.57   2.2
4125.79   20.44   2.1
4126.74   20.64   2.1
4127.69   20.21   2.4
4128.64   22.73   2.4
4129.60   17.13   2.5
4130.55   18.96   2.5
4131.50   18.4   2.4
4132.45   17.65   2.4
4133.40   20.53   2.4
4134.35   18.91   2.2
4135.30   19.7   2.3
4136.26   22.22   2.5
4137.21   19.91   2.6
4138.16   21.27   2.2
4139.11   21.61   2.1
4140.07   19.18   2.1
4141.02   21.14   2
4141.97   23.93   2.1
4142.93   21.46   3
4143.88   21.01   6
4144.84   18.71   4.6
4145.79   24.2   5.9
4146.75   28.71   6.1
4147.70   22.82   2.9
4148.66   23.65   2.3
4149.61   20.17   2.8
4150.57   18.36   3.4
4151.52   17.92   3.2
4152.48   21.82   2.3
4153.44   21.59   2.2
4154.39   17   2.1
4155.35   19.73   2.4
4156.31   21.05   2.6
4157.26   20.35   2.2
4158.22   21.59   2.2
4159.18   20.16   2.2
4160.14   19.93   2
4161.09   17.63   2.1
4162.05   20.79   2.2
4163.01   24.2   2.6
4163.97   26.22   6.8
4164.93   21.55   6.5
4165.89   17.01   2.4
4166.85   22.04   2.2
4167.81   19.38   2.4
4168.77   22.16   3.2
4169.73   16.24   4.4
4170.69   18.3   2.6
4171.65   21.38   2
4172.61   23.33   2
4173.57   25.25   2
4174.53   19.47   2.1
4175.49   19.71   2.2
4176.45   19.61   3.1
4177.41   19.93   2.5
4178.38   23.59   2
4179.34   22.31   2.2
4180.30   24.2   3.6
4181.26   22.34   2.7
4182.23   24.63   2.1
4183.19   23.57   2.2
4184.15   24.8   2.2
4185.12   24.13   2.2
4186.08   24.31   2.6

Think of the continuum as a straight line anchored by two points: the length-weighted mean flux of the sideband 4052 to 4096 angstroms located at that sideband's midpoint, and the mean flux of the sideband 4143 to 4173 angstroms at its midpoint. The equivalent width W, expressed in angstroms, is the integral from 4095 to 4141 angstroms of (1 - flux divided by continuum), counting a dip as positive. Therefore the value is 3.1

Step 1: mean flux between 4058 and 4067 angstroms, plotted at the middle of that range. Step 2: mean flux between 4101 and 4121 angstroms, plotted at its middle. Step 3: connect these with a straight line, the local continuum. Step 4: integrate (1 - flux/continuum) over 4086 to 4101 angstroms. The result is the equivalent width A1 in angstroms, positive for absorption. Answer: 1.6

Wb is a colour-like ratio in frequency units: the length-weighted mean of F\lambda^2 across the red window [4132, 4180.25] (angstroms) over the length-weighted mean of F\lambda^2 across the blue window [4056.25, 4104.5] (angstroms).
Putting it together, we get 1.10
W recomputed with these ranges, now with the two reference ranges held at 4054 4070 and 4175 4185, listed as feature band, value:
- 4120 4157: 1.89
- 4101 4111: 0.55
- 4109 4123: 1.57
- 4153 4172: 1.55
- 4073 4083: 0.09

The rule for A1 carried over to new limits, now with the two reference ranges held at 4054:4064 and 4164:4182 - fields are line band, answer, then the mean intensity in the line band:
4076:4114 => 3.9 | 19.1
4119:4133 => 0.9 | 19.9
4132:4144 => 0.3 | 20.7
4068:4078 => 0.7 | 19.8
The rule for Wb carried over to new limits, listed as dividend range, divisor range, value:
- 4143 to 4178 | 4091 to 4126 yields 1.13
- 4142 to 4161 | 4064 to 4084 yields 1.12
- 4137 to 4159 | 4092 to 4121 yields 1.17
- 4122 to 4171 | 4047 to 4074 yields 1.07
